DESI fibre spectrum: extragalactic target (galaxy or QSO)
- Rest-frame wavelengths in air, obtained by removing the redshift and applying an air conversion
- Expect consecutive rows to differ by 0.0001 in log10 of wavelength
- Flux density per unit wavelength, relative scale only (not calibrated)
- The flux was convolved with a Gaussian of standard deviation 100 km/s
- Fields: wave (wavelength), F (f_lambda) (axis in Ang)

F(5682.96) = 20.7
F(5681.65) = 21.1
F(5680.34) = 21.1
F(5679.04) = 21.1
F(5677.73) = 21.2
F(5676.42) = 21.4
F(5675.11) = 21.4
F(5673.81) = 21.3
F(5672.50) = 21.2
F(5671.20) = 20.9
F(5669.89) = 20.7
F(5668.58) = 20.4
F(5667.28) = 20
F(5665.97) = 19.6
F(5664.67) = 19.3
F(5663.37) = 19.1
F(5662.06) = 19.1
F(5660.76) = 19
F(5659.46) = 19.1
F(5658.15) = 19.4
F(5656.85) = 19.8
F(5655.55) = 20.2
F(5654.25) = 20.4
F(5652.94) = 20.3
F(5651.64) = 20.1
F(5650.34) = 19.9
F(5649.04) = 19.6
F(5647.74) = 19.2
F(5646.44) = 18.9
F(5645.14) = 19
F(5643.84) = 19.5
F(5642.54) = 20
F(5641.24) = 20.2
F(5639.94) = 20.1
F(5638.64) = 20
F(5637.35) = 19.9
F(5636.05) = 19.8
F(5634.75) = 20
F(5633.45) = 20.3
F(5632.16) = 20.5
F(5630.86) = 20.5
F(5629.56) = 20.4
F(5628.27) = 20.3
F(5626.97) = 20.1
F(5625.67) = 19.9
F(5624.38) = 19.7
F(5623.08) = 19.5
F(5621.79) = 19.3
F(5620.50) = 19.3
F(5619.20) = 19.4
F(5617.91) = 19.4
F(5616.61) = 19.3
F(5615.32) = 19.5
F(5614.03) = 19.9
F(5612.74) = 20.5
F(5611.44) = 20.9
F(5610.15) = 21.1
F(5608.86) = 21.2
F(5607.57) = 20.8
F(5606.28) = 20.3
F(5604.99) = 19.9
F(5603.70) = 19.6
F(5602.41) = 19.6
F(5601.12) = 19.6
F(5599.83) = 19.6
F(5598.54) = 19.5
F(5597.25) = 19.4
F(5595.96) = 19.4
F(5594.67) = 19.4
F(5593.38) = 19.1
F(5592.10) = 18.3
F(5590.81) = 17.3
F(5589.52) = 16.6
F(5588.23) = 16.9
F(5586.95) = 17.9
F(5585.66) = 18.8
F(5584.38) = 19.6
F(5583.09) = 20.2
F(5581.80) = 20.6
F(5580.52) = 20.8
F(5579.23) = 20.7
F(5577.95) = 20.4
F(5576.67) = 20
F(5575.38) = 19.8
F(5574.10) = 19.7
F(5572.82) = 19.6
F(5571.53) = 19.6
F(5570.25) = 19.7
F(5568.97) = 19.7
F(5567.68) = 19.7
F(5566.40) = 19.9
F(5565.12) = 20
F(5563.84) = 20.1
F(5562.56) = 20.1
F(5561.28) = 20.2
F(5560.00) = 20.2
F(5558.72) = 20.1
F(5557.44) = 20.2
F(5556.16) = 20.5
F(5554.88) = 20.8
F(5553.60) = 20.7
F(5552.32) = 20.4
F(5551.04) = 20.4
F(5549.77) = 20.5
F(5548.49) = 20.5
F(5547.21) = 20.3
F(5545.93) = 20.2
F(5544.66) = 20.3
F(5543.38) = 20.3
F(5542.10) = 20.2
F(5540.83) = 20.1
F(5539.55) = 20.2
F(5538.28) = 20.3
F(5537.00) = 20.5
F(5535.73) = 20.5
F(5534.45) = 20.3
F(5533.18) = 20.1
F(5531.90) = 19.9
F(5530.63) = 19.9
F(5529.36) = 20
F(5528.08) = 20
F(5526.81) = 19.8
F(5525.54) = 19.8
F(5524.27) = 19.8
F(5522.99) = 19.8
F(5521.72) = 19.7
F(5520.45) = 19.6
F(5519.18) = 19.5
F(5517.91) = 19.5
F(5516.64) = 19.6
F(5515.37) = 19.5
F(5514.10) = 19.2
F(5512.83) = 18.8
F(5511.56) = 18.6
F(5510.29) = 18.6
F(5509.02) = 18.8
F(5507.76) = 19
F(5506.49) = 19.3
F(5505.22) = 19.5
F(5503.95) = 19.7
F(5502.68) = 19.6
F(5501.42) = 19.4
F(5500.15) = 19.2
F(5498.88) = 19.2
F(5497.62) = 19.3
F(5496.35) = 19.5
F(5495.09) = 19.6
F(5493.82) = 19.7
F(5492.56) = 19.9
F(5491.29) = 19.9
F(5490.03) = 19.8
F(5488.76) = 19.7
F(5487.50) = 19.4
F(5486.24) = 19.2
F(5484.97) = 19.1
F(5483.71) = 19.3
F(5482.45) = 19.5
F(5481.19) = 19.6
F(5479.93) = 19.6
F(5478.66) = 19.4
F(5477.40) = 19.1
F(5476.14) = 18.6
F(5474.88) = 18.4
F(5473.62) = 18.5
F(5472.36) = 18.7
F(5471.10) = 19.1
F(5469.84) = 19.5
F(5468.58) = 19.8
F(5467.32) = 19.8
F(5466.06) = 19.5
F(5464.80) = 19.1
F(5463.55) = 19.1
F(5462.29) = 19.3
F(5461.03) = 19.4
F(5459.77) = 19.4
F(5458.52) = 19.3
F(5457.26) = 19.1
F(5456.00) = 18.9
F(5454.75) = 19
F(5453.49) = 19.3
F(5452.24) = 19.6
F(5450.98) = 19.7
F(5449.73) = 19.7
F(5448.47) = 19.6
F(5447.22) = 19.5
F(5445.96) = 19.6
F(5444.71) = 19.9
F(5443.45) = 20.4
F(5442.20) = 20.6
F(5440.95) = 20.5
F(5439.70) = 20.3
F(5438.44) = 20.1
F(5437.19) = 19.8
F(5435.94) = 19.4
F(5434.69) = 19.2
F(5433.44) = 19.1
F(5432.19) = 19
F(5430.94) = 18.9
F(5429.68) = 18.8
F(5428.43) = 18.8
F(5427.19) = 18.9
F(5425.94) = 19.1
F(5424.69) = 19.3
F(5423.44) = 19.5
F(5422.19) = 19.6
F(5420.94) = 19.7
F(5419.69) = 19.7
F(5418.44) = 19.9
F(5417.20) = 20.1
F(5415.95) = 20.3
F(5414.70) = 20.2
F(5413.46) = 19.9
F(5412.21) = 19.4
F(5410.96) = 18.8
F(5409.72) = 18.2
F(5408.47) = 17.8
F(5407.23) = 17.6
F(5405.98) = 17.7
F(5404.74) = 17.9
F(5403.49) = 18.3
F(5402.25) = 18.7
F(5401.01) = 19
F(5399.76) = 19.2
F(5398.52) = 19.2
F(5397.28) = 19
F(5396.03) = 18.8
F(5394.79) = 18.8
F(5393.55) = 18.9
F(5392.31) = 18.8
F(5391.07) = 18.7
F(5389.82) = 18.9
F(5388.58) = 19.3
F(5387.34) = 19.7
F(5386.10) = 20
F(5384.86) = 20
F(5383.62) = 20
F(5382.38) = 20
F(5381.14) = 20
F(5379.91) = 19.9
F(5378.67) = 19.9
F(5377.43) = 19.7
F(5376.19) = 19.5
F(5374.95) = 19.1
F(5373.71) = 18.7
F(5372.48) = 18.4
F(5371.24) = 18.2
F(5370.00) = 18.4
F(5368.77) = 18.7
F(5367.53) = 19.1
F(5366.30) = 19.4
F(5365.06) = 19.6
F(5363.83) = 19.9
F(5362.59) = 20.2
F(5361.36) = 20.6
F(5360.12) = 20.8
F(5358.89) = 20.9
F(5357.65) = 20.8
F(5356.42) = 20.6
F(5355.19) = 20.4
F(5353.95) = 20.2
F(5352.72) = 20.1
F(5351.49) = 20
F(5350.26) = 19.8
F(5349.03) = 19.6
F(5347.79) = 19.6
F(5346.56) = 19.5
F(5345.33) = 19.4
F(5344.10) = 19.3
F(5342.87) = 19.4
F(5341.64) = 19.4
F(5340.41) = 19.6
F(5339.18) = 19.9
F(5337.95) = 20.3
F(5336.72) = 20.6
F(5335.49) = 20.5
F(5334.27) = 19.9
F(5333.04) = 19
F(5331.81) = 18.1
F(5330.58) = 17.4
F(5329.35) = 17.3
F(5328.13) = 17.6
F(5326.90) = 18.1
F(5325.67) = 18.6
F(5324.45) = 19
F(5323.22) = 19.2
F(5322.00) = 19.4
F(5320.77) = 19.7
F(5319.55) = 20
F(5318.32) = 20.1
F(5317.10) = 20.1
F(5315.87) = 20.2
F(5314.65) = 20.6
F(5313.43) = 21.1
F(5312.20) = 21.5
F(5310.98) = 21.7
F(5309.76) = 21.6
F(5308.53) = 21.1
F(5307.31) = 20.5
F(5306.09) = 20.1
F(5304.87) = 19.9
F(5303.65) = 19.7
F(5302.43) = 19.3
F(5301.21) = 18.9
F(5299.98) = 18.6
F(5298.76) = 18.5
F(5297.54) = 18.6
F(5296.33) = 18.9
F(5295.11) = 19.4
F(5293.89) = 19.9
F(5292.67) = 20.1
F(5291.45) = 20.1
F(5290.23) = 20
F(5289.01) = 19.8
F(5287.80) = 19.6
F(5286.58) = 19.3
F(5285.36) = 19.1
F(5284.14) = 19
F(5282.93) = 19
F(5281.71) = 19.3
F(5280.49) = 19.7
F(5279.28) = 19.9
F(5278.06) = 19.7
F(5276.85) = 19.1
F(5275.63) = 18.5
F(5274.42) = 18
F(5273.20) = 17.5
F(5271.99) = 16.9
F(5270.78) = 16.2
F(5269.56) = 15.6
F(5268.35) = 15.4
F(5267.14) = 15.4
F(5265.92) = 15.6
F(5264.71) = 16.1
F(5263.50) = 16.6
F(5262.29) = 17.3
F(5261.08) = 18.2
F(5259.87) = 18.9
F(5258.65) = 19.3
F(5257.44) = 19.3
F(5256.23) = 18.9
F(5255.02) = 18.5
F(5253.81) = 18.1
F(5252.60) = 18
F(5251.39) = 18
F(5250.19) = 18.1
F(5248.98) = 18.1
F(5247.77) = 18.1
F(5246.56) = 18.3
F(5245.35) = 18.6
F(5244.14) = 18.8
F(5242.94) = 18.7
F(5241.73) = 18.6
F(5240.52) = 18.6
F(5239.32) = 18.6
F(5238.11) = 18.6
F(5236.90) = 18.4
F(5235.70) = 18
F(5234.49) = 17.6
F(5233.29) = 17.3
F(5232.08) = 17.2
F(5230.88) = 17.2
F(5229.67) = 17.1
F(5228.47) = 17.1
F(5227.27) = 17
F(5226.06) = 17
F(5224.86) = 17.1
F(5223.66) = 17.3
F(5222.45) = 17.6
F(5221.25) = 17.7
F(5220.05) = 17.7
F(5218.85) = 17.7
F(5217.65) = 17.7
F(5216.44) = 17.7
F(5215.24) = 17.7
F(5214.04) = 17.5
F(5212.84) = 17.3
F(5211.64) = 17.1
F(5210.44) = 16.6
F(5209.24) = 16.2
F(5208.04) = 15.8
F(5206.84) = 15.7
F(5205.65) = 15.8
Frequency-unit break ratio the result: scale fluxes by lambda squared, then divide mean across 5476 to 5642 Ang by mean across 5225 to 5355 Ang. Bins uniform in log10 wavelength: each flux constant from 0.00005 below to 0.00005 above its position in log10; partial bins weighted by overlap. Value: 1.16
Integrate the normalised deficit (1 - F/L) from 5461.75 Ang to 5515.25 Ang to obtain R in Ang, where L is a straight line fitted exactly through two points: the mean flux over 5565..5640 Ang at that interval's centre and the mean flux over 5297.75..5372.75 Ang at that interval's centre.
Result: 1.1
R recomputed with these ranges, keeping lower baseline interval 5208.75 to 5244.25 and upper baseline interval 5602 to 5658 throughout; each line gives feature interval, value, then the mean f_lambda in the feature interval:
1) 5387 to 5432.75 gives -0.9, 19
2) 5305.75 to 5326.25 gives -2.4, 20.3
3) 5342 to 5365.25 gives -2.1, 20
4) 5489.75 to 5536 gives -0.7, 19.6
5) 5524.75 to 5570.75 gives -1.7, 20.2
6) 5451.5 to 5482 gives -0.3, 19.2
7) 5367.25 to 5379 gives -0.3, 18.9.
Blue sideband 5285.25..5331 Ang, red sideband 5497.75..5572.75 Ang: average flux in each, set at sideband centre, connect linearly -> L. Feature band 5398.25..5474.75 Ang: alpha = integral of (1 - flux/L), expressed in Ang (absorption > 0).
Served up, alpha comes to 1.8 Ang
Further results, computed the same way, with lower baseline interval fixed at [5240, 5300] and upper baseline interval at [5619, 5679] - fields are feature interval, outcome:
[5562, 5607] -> 0.6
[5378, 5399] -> -0.6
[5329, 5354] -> -1.0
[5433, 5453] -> -0.7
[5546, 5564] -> -0.7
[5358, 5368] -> -0.7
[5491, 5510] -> 0.0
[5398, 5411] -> 0.4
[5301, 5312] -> -1.1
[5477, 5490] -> -0.1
